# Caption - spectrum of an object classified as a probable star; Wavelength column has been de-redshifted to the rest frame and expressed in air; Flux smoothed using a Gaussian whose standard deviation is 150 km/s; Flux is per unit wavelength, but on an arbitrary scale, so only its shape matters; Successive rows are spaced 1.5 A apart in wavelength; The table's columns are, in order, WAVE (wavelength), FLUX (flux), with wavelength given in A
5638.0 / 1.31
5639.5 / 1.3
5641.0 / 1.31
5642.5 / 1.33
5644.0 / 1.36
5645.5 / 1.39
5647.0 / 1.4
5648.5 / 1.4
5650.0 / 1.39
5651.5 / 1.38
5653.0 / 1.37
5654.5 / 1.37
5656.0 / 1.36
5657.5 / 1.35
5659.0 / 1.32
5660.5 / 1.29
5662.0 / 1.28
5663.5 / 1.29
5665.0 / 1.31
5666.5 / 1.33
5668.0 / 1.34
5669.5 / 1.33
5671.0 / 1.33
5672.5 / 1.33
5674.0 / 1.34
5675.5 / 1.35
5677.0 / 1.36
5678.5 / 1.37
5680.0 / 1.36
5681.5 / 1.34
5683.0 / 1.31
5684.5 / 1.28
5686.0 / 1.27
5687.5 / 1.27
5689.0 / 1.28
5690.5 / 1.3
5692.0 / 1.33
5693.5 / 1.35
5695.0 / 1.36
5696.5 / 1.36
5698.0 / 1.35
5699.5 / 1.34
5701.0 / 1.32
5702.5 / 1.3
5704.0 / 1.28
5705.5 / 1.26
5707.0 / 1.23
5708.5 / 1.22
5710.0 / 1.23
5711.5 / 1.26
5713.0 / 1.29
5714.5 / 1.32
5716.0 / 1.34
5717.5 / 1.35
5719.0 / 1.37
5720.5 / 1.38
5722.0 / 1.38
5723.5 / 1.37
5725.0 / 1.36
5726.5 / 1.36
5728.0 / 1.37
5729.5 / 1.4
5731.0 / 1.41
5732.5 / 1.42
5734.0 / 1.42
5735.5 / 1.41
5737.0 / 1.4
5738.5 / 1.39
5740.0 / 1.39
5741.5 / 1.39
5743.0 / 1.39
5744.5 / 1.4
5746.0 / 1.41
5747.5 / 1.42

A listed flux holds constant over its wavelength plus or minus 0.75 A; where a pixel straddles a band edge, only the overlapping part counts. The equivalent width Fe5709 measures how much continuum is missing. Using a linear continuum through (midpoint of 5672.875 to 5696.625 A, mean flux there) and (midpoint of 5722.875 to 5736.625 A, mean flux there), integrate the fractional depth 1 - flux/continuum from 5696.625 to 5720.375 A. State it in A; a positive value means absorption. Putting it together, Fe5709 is 1.0 A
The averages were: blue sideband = 1.33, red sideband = 1.39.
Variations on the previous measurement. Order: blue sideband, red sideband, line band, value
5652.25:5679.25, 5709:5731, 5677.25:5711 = 0.8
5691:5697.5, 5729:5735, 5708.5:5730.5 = 0.8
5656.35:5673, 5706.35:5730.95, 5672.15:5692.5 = 0.0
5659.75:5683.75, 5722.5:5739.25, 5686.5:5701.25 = 0.3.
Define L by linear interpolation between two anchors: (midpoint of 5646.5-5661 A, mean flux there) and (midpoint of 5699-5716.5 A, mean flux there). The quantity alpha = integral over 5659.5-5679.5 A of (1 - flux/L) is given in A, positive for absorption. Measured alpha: 0.2 A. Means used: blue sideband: 1.36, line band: 1.33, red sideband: 1.28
